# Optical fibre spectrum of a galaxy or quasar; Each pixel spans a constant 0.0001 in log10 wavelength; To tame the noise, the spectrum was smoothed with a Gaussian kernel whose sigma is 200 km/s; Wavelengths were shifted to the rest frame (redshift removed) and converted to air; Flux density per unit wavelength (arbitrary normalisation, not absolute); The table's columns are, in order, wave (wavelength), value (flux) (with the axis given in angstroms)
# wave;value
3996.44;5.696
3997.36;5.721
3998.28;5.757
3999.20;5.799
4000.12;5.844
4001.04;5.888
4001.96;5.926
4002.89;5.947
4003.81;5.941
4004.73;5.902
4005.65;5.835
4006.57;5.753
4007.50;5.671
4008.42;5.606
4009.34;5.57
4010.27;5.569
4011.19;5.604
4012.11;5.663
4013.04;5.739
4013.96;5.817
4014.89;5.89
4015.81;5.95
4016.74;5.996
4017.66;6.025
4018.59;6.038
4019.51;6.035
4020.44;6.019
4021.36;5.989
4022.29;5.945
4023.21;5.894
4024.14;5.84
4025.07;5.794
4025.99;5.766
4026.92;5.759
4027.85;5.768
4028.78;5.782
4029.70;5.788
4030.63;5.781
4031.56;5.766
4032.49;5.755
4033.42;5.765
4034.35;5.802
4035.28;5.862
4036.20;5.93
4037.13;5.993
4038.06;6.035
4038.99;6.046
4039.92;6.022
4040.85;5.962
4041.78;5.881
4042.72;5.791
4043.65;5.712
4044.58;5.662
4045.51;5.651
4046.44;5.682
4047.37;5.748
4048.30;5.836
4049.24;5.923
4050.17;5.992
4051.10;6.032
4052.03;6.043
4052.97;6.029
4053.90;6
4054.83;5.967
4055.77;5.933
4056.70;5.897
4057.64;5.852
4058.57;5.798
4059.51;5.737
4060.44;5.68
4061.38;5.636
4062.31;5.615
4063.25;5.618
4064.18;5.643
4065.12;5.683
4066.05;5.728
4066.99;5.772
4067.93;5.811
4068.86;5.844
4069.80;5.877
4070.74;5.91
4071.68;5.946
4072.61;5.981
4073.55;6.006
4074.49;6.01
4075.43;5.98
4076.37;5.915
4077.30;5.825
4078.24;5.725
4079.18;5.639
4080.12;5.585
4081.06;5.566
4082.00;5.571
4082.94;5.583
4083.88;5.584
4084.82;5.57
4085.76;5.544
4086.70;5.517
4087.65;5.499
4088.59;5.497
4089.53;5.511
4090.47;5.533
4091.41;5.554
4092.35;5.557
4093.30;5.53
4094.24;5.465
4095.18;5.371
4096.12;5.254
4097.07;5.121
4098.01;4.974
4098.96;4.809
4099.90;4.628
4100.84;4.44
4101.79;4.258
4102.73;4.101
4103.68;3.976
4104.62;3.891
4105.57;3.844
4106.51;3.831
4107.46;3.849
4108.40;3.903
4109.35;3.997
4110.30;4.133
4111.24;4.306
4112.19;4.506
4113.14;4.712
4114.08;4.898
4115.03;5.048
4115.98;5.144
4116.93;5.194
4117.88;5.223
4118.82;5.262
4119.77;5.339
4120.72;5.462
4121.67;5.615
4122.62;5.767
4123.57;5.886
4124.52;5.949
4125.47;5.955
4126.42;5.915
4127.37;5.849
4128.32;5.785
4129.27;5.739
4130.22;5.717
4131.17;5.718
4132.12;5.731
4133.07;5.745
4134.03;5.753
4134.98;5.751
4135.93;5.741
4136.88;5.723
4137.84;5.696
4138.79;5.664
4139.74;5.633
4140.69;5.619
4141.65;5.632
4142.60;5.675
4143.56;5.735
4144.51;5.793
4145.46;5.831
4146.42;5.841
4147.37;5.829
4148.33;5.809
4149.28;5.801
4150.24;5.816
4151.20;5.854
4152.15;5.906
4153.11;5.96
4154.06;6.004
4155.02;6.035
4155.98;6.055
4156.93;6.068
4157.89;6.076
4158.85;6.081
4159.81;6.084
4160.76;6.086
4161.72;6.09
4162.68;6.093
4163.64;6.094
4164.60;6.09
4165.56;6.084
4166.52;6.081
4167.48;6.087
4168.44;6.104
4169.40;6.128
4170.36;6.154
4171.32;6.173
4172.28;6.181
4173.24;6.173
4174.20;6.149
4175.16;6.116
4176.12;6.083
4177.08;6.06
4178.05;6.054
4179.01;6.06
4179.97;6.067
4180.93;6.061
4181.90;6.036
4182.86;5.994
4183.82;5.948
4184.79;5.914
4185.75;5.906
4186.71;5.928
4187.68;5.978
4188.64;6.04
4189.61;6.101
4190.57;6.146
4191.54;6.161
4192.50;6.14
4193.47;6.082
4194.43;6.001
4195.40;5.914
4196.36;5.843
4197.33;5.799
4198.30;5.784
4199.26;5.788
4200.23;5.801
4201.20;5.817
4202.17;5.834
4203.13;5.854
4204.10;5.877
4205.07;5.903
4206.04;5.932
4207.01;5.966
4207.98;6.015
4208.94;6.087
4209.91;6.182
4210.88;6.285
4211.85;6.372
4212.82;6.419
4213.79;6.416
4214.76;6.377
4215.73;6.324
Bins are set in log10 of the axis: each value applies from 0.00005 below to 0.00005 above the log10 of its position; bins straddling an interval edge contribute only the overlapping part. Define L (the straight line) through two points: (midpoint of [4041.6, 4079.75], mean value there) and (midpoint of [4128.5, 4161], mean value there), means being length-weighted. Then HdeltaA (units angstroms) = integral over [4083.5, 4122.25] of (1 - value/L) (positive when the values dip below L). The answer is 6.1 angstroms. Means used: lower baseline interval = 5.83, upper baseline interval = 5.83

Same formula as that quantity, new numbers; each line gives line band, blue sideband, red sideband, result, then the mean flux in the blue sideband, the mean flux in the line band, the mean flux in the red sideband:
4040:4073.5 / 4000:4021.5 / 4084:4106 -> -2.69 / 5.84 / 5.83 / 5.03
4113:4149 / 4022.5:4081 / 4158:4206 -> 1.95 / 5.83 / 5.63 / 6.02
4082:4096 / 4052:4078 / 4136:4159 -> 0.77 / 5.84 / 5.52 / 5.83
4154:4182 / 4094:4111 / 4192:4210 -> -3.48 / 4.42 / 6.09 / 5.92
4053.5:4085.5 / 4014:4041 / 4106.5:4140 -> -0.81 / 5.9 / 5.78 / 5.3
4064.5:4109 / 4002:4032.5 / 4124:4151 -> 3.90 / 5.83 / 5.28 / 5.77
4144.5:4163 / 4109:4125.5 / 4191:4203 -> -1.60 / 5.12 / 5.96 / 5.91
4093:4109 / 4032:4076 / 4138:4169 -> 3.69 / 5.85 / 4.53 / 5.92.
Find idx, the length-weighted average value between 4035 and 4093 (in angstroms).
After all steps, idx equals 5.78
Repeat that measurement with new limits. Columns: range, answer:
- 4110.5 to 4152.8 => 5.57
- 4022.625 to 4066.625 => 5.83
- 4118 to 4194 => 5.92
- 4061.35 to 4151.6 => 5.4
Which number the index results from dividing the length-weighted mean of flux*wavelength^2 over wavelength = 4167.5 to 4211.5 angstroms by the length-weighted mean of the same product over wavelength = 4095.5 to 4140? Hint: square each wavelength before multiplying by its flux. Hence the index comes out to 1.22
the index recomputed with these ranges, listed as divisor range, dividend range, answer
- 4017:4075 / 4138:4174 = 1.07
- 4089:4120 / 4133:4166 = 1.26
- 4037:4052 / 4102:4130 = 0.87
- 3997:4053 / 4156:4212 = 1.12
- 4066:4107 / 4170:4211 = 1.18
